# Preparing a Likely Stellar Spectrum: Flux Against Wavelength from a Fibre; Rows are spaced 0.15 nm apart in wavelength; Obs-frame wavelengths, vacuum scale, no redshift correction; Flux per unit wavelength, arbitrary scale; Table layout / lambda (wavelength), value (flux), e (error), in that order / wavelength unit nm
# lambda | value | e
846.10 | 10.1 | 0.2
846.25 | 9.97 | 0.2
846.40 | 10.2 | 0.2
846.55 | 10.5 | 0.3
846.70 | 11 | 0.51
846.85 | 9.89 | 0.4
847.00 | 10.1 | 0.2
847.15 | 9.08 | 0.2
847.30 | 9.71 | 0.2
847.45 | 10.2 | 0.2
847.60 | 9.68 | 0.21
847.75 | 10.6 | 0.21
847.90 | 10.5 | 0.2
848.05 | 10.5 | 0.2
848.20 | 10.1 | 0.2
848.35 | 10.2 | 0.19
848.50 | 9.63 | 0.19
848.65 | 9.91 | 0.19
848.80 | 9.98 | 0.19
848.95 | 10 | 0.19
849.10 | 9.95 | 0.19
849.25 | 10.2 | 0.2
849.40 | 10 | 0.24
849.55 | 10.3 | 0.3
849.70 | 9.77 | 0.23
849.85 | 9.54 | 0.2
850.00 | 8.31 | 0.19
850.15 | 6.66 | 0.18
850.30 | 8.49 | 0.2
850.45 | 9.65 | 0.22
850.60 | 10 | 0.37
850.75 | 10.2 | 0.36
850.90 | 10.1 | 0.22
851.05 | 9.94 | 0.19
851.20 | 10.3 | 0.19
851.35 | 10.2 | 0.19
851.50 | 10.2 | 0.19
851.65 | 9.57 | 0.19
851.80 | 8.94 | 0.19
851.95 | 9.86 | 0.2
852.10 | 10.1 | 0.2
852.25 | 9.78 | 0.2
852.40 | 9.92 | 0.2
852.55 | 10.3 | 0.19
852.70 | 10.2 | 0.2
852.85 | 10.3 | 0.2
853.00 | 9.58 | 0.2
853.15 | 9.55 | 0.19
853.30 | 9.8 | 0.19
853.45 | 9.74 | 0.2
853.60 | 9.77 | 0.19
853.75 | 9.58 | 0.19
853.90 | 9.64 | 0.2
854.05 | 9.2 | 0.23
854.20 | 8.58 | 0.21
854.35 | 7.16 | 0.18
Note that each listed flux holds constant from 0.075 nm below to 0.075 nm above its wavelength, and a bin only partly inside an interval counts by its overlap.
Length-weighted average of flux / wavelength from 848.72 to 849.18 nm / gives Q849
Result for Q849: 9.98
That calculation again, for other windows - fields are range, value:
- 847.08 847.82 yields 9.85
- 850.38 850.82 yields 9.95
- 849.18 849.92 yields 9.96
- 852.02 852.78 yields 10.1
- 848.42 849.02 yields 9.88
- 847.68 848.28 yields 10.4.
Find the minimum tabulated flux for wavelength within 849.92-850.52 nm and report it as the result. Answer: 6.66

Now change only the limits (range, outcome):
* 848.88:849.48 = 9.95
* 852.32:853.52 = 9.55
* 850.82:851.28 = 9.94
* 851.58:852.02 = 8.94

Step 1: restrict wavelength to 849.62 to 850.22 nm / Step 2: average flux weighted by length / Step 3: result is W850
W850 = 8.6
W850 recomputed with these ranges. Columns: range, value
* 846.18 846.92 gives 10.3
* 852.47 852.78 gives 10.2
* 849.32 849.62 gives 10.1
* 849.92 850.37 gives 7.83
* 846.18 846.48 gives 10.1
